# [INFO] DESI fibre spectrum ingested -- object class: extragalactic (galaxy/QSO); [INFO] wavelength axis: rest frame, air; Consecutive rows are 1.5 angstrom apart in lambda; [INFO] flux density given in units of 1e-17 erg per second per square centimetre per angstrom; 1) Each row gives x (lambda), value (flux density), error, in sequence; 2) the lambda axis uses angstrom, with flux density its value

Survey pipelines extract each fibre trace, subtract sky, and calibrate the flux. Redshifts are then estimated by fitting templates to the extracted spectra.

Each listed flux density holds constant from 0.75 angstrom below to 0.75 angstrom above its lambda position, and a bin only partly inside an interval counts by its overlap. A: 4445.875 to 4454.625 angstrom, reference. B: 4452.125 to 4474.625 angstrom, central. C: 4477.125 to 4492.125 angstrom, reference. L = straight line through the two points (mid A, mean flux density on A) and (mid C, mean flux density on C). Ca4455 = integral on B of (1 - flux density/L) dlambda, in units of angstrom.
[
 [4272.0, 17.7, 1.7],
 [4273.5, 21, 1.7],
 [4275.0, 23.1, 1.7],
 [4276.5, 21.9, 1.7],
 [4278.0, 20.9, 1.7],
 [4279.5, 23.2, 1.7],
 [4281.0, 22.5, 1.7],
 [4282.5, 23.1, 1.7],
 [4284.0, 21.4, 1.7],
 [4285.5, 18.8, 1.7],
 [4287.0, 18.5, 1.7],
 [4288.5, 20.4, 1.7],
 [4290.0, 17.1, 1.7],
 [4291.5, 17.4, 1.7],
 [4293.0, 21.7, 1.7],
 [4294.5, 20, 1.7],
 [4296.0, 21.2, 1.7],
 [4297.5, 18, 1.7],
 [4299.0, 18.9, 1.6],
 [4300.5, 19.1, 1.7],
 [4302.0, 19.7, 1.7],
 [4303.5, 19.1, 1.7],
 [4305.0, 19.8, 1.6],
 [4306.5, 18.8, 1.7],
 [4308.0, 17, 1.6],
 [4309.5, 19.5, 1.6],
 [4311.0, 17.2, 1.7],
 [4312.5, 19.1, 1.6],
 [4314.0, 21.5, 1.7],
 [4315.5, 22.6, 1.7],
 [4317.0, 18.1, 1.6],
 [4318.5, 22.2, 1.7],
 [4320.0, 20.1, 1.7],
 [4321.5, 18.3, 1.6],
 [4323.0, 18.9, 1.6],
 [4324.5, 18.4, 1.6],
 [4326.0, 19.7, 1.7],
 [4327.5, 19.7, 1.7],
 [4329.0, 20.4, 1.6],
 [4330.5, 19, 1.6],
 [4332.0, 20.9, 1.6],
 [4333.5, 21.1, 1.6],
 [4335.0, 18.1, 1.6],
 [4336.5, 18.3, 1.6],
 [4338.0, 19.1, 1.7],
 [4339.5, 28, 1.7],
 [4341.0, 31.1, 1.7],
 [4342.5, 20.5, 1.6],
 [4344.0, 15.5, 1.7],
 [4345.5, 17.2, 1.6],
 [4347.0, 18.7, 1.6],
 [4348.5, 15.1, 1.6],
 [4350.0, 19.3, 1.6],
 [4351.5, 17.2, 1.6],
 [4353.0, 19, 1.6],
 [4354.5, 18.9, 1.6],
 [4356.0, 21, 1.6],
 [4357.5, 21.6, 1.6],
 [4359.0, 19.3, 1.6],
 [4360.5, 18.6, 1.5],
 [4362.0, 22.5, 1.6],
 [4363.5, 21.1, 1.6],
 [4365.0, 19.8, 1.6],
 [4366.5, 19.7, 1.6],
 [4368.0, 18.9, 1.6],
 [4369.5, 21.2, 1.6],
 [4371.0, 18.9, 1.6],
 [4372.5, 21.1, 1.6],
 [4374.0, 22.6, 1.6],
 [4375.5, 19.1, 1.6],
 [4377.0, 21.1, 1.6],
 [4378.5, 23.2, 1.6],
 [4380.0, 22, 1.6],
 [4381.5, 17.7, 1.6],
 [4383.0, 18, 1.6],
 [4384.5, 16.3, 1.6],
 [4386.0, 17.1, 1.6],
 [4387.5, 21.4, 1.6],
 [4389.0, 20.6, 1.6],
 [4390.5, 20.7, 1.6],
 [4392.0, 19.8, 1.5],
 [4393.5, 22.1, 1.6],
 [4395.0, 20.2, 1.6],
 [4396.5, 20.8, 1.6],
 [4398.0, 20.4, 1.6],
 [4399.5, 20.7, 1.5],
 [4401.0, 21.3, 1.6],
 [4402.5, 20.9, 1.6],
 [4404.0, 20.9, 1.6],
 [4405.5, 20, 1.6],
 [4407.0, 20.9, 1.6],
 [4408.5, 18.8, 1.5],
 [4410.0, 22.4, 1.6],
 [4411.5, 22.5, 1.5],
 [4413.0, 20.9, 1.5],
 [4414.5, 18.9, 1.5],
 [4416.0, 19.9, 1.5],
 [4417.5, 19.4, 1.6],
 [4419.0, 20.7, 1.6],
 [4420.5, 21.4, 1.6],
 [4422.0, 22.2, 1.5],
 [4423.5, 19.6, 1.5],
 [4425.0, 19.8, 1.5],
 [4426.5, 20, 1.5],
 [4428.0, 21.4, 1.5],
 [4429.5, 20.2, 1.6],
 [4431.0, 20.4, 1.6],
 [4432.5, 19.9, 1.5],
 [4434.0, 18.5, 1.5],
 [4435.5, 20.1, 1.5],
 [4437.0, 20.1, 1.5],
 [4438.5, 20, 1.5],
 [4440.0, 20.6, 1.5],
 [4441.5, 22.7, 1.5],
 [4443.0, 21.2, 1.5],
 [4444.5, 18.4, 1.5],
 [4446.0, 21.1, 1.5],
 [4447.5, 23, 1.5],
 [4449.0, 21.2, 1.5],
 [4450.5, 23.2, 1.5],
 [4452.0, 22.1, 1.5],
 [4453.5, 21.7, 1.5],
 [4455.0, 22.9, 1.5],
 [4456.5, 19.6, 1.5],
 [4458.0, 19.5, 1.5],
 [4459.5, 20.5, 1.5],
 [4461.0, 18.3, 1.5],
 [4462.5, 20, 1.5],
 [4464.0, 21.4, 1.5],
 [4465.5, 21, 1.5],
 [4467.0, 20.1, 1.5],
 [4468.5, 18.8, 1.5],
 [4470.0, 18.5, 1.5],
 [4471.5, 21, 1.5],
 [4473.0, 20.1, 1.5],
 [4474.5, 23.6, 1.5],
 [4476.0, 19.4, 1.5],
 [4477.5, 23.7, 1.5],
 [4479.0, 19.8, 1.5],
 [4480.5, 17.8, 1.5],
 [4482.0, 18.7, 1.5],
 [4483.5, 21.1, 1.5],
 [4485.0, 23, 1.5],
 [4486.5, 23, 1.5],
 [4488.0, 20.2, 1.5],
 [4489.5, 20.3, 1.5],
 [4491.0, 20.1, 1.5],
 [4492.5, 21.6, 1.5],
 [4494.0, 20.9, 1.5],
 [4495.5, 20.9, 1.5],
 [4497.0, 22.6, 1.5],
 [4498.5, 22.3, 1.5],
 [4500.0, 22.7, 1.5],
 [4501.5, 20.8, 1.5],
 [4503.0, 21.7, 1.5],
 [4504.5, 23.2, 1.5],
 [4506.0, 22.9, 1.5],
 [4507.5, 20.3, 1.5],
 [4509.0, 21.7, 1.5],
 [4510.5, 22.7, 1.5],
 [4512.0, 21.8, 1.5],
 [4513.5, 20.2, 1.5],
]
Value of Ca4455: 1.2 angstrom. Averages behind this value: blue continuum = 22.2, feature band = 20.4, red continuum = 20.7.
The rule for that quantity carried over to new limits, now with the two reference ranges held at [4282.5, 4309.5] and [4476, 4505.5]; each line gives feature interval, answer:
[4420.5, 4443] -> 0.2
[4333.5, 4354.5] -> 0.0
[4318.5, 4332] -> 0.0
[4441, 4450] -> -0.2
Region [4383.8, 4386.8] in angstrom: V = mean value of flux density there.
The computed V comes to 16.8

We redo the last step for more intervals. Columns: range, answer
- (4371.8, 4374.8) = 21.8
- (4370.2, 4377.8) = 20.6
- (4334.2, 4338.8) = 18.6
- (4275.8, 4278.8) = 21.4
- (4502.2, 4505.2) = 22.4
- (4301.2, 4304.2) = 19.4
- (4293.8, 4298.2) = 19.8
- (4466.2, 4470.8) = 19.2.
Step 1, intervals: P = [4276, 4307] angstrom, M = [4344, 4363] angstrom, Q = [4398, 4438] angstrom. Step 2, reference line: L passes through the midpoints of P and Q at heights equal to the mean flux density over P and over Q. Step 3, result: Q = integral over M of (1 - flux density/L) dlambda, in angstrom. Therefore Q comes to 1.3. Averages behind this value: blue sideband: 20.1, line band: 18.9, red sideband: 20.4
